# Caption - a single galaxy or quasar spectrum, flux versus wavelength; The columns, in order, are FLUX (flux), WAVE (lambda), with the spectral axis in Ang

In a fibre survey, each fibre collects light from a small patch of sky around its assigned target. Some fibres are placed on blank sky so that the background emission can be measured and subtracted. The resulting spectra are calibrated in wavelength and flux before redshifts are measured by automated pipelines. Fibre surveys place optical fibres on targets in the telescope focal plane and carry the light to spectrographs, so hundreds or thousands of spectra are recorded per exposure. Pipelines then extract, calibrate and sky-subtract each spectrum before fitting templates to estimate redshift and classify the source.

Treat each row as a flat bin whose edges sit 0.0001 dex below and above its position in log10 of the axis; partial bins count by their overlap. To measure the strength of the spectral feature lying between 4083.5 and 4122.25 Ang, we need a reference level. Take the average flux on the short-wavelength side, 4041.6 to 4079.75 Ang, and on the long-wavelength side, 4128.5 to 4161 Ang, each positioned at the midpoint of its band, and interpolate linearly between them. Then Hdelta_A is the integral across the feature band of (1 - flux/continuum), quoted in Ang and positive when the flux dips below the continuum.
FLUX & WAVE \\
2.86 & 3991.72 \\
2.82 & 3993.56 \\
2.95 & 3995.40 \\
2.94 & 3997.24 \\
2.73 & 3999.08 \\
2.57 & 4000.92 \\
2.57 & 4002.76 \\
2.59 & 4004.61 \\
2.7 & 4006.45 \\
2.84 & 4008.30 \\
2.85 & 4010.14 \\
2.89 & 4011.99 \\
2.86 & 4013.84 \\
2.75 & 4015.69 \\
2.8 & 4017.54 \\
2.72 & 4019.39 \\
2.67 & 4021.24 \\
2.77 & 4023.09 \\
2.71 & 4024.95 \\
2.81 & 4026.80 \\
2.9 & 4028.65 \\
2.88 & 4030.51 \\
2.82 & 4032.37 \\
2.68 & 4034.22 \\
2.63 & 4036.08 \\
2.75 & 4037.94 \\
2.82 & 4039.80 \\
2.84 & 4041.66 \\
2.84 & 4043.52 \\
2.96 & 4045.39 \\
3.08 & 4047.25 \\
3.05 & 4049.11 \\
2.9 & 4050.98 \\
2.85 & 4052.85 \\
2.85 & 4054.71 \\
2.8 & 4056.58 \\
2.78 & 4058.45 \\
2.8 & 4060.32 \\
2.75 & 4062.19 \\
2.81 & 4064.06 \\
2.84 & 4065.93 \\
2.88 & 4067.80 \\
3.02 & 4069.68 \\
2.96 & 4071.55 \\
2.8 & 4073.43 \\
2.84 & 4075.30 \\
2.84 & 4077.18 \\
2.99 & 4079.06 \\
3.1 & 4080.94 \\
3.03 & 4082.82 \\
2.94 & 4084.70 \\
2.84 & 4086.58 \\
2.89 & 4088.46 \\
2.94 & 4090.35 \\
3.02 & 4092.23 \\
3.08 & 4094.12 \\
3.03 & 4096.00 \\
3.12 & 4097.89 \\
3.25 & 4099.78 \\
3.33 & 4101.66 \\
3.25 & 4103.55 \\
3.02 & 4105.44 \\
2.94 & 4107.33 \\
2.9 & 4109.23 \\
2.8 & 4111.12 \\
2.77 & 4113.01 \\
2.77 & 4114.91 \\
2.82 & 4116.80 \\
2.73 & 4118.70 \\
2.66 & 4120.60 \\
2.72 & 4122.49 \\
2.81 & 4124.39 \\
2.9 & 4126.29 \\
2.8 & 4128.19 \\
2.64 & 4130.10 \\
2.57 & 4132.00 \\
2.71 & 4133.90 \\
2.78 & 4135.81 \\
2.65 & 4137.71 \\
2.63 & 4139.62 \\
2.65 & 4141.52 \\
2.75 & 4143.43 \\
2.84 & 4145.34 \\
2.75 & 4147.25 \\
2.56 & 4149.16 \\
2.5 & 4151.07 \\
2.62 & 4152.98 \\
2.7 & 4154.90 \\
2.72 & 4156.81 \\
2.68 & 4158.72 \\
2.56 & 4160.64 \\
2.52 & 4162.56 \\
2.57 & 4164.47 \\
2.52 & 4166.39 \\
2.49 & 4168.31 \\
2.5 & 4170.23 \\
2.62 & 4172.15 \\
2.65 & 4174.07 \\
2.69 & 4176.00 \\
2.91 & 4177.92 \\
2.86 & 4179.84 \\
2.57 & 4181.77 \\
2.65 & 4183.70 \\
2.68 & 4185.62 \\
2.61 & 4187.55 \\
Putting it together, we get -2.5 Ang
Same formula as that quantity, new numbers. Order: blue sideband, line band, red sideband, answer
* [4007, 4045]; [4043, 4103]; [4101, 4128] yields -2.28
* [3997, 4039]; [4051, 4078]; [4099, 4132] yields -0.31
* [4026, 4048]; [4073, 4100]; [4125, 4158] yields -2.06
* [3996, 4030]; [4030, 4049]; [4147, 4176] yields -0.73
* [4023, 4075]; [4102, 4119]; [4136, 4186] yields -1.07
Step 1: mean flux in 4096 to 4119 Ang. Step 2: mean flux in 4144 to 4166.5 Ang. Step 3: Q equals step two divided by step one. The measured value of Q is 0.88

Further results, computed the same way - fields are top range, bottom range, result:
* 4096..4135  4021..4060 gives 1.02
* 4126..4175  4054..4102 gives 0.90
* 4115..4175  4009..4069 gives 0.94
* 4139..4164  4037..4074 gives 0.92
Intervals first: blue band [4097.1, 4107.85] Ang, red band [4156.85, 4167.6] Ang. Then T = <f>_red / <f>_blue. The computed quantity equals 0.82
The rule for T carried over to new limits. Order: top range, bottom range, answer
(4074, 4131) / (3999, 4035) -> 1.06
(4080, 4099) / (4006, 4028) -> 1.08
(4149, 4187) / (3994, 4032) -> 0.95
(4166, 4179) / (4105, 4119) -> 0.93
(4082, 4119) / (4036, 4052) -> 1.03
